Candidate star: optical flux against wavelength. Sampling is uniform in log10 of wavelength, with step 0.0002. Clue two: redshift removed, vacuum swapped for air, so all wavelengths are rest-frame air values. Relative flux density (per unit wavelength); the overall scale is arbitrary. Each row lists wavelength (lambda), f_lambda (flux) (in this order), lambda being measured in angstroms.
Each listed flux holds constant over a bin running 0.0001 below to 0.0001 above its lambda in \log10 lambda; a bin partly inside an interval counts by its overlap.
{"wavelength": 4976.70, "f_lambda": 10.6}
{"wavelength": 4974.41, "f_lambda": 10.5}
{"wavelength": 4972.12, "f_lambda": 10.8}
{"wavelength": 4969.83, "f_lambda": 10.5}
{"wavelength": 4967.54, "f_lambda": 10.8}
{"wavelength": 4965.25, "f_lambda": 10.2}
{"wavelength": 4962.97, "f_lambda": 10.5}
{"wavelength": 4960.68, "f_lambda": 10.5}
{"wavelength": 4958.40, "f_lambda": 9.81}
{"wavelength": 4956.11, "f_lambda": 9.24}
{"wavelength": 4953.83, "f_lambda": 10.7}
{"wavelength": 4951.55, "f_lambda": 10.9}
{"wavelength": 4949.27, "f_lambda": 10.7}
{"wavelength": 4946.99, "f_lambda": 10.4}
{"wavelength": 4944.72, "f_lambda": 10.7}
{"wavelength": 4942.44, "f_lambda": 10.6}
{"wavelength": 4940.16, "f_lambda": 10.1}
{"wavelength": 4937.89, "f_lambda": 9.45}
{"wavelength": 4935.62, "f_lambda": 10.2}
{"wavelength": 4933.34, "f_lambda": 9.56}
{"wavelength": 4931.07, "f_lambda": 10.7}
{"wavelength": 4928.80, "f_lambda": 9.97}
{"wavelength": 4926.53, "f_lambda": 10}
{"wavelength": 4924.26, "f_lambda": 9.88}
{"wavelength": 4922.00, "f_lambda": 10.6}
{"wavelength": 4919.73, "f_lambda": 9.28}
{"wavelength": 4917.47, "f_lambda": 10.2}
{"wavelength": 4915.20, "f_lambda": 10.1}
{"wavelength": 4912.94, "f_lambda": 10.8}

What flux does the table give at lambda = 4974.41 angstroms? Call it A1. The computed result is 10.5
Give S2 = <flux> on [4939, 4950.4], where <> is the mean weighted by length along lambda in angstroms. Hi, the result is 10.5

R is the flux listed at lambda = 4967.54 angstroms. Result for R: 10.8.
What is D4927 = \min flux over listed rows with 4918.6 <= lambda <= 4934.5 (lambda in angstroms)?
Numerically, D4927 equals 9.28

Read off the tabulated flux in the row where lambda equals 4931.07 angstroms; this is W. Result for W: 10.7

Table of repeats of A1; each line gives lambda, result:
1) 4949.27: 10.7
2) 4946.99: 10.4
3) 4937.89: 9.45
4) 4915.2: 10.1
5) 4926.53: 10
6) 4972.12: 10.8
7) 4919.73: 9.28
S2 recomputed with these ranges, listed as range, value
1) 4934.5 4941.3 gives 9.92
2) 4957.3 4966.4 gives 10.3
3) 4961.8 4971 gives 10.5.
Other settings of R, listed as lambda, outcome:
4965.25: 10.2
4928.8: 9.97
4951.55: 10.9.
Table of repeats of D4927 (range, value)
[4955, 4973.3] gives 9.24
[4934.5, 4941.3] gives 9.45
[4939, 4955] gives 10.1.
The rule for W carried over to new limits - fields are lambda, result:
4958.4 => 9.81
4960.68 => 10.5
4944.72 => 10.7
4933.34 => 9.56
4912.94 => 10.8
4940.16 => 10.1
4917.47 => 10.2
